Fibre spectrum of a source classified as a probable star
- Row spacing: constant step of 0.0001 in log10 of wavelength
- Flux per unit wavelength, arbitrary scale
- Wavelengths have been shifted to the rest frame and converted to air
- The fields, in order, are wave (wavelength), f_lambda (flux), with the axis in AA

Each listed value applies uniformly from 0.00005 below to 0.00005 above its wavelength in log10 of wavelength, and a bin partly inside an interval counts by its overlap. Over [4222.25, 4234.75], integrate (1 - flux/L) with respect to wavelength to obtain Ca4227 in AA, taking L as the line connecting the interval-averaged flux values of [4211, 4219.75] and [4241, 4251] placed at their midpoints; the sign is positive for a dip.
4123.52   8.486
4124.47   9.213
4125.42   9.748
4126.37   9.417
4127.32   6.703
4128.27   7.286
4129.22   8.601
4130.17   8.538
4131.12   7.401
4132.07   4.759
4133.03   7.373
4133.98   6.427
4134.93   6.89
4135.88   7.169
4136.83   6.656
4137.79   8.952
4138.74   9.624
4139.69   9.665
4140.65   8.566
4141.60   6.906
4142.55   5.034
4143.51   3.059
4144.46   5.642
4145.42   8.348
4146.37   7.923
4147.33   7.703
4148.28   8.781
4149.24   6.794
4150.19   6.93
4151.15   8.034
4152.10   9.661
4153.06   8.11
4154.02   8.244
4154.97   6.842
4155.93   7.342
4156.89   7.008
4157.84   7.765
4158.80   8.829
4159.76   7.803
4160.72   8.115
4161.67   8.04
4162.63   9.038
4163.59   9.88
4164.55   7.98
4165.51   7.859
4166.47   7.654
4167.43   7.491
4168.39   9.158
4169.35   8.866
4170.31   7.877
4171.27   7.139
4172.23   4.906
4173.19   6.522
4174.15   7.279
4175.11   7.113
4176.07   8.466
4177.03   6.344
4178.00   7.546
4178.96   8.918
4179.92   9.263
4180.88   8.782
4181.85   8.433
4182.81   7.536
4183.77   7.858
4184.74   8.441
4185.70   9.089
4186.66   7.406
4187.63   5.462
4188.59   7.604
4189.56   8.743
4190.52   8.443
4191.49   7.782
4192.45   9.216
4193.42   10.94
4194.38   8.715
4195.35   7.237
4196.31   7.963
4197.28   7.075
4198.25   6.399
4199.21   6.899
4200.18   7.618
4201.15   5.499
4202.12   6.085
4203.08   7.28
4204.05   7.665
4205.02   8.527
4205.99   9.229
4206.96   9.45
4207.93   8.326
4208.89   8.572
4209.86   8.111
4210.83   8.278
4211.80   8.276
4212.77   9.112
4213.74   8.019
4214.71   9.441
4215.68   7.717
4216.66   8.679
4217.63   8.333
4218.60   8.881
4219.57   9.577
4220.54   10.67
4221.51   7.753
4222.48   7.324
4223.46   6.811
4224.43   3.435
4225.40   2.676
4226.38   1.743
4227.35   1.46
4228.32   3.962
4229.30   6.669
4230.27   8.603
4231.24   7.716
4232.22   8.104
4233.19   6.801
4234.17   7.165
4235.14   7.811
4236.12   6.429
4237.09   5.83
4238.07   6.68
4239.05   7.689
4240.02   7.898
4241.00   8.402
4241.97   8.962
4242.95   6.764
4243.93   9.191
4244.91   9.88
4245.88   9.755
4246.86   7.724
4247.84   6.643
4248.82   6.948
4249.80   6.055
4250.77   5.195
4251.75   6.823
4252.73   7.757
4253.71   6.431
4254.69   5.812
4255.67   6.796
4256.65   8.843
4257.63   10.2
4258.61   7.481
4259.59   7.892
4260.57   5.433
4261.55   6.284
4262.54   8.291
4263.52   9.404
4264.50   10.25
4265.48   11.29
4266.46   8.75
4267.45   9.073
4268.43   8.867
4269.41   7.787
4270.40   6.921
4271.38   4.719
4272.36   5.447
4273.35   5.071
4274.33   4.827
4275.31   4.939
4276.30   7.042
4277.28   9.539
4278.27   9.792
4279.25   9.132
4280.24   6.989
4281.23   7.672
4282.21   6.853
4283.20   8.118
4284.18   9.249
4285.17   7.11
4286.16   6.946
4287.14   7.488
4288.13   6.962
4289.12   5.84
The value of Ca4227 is 4.1 AA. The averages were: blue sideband 8.62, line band 5.56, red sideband 7.82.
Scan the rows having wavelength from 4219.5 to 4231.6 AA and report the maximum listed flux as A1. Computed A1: 10.67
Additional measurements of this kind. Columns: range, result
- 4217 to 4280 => 11.29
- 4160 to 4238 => 10.94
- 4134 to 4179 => 9.88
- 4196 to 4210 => 9.45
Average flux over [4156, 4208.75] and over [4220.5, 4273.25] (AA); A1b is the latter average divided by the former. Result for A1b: 0.9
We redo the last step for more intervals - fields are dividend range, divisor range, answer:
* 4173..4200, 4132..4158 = 1.07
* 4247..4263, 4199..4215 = 0.88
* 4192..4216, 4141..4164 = 1.06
